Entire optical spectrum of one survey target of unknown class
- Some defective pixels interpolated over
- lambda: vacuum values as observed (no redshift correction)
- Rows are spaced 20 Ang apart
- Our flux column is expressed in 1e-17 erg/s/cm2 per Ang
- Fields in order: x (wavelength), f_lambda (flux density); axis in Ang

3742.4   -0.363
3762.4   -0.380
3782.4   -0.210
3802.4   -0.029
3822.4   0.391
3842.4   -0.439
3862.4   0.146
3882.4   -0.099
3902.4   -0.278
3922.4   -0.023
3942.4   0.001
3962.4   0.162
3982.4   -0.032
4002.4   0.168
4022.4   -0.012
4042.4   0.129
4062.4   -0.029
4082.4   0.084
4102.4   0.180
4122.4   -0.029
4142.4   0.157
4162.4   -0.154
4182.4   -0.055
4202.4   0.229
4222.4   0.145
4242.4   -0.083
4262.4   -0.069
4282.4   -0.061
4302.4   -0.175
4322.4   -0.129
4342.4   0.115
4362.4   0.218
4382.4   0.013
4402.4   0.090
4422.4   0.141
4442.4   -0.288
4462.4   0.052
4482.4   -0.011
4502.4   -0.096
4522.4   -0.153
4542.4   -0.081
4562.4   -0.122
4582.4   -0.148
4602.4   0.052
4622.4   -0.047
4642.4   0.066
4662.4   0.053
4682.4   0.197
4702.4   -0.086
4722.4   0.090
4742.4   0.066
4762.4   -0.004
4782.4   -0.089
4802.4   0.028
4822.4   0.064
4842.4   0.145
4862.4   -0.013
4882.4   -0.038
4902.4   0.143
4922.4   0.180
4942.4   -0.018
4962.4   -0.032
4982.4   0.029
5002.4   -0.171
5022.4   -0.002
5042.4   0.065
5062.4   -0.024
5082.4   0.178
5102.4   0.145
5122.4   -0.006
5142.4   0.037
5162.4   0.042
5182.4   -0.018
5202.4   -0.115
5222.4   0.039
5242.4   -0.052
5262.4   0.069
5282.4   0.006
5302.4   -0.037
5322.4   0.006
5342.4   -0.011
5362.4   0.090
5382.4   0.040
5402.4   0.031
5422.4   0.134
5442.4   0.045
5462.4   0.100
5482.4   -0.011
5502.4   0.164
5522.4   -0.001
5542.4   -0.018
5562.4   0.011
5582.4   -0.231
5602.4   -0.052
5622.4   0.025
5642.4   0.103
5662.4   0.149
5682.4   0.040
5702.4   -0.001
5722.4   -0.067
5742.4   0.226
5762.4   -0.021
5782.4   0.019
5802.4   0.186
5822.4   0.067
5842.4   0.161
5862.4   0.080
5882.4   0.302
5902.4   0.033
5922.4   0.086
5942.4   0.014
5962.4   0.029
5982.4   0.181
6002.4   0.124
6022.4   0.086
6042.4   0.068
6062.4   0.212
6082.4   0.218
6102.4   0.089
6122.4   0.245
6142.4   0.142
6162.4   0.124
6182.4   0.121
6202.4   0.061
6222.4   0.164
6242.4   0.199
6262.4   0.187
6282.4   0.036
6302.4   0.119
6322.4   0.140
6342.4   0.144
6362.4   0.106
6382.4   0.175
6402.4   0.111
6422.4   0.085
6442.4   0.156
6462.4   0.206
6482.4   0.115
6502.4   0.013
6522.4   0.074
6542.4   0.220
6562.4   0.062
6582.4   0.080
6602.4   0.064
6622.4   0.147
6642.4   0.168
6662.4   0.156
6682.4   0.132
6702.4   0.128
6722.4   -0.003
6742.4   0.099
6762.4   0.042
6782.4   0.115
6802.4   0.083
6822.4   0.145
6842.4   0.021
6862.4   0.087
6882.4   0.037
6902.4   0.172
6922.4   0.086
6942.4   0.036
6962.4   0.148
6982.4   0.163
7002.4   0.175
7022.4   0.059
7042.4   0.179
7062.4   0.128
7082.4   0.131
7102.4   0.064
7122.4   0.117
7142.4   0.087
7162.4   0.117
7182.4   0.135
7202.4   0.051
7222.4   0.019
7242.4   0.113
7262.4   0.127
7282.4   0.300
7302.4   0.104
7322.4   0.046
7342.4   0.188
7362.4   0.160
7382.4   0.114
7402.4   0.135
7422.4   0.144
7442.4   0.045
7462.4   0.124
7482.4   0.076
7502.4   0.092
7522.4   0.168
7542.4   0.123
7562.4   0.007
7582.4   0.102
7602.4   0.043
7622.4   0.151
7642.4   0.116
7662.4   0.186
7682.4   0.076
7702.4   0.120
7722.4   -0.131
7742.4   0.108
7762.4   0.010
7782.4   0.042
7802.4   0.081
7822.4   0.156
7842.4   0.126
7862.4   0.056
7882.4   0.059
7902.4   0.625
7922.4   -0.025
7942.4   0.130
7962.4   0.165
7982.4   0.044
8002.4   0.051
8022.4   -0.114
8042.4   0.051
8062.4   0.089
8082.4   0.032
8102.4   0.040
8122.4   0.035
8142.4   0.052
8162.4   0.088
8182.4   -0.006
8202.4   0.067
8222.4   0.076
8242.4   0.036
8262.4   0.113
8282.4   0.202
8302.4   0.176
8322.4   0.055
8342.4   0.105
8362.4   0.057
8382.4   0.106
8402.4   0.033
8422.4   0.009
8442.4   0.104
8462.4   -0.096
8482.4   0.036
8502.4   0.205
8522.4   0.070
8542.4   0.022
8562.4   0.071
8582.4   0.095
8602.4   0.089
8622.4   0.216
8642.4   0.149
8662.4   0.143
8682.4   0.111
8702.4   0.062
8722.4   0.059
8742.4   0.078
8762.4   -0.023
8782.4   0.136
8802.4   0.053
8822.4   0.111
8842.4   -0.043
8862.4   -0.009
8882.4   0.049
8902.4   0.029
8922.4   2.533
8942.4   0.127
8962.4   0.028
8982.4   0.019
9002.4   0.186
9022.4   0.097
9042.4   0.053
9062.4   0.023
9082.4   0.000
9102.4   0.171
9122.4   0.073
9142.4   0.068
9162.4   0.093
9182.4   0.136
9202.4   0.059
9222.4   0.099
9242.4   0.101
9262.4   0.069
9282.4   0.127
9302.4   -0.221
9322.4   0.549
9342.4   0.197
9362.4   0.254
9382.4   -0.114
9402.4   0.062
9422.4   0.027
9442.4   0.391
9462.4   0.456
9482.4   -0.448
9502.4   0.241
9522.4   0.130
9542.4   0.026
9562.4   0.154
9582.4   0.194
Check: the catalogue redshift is 0.577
